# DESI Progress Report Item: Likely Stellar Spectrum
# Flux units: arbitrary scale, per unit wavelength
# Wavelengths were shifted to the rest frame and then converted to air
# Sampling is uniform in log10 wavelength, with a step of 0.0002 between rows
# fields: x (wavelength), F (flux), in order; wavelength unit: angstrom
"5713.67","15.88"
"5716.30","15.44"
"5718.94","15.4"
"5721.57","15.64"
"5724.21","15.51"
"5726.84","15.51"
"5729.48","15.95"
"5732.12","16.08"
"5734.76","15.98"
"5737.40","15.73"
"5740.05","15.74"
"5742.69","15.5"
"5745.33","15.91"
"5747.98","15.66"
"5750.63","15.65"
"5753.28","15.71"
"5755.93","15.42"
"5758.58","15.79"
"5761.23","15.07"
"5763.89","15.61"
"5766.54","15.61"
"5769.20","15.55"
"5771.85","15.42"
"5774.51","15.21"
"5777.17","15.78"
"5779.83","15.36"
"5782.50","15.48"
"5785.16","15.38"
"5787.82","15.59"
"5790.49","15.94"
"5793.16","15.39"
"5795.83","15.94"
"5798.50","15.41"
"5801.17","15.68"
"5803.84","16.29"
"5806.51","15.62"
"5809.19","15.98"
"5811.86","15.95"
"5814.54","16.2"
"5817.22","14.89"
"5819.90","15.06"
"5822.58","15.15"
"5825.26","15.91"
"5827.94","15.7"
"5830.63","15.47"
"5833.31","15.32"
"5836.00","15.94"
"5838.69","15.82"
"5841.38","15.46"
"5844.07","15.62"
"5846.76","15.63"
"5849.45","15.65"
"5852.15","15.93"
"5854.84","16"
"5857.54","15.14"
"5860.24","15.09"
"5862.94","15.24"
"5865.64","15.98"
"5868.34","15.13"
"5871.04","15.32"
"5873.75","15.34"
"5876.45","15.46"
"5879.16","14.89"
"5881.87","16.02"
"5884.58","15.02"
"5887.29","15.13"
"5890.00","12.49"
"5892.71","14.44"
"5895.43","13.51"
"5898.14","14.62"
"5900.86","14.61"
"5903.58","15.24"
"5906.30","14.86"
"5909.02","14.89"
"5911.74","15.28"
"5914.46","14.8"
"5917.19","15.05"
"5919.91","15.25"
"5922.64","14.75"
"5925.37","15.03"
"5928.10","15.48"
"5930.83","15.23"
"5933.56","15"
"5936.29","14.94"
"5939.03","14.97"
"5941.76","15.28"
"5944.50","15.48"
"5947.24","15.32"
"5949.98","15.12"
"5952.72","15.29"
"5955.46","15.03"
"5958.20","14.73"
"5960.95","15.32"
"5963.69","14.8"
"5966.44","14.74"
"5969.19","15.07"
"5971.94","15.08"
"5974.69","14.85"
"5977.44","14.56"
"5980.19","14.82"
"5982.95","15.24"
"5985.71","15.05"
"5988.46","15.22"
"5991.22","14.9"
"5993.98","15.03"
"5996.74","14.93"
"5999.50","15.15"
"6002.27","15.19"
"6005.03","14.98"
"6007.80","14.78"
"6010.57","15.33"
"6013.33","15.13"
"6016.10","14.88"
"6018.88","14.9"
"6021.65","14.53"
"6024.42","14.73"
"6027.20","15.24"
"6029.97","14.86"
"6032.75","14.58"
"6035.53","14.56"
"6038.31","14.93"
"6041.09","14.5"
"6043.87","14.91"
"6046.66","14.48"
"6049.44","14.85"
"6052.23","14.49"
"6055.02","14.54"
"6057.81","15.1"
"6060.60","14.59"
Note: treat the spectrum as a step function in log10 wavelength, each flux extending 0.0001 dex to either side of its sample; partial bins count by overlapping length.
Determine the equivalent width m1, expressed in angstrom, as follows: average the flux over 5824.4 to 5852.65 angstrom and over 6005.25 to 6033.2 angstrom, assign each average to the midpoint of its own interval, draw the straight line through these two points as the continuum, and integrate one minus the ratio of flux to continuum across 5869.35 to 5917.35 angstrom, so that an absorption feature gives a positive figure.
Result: 1.9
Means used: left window 15.7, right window 14.9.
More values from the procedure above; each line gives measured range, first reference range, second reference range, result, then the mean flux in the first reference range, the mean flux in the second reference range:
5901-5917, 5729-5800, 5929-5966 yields 0.2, 15.6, 15.1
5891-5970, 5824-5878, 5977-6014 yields 1.6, 15.6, 15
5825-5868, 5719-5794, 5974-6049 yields -0.7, 15.6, 14.9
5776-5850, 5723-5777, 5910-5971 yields -0.8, 15.6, 15.1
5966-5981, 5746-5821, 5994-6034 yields 0.2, 15.6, 14.9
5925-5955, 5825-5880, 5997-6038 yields 0.0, 15.5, 14.9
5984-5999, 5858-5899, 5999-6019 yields 0.0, 14.9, 15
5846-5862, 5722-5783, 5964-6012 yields -0.2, 15.6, 15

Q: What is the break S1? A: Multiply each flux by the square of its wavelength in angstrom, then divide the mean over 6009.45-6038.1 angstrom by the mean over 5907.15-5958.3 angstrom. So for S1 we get 1.01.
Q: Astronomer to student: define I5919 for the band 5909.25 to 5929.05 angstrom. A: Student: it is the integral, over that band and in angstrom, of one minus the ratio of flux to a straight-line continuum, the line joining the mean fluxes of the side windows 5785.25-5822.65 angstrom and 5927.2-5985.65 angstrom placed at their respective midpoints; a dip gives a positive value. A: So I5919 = 0.2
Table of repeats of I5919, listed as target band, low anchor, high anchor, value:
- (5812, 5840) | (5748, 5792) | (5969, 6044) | -0.3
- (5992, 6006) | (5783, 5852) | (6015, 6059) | -0.1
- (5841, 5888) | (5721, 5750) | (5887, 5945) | -1.1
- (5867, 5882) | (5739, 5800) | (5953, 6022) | 0.0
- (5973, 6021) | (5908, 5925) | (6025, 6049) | -0.5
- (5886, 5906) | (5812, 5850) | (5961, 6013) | 1.3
